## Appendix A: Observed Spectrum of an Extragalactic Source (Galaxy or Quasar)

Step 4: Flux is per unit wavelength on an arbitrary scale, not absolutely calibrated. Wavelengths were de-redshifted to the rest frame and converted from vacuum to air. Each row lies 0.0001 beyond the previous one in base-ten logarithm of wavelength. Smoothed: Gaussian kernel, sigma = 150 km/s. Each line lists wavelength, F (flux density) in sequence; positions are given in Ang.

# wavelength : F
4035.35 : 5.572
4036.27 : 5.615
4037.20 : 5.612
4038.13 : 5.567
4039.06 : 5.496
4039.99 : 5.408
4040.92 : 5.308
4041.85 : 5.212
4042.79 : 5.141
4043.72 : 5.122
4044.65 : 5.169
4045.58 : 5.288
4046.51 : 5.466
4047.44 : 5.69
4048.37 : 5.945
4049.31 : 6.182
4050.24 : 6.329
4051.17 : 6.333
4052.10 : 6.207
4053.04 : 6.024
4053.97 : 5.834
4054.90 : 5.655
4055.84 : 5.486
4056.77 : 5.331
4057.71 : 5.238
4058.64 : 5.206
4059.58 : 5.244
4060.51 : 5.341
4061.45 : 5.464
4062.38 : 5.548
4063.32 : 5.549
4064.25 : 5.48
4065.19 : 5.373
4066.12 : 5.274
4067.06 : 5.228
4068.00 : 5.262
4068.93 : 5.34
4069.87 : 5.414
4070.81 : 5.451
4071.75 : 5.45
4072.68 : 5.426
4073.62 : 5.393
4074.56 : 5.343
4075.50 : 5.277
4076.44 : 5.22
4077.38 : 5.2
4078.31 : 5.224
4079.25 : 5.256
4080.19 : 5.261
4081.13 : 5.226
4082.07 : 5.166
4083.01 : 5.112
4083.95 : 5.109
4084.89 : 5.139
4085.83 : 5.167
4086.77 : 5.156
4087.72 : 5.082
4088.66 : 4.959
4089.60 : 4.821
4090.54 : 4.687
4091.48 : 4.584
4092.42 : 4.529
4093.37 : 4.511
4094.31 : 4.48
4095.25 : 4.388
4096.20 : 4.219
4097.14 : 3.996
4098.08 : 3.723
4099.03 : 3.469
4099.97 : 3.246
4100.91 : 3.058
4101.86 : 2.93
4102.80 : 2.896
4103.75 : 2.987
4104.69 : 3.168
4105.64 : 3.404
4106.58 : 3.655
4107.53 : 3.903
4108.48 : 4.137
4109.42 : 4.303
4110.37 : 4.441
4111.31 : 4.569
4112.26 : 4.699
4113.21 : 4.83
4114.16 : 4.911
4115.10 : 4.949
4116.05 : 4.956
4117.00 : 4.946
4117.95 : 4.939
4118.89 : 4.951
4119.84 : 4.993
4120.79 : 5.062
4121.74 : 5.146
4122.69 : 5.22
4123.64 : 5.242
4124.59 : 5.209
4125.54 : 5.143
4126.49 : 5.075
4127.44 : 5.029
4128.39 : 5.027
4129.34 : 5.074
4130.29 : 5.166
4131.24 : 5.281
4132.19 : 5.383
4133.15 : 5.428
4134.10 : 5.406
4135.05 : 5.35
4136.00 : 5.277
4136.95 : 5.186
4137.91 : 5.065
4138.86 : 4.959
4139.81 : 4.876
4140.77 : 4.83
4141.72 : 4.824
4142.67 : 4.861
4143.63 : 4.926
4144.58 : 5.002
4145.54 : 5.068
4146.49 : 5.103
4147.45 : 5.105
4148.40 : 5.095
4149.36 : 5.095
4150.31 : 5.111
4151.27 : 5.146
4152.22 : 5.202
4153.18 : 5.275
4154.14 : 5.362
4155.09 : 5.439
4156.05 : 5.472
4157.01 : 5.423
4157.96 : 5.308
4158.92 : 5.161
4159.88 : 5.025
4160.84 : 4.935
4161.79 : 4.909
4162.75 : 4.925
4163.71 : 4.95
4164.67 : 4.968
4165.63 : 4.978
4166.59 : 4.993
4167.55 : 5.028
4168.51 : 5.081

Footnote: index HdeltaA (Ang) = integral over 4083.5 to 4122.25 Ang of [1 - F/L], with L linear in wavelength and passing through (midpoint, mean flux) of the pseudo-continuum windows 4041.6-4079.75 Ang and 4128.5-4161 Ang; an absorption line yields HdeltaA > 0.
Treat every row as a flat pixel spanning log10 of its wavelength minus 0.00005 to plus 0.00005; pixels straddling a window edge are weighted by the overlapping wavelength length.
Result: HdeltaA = 6.9 Ang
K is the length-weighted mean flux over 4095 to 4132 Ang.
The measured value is 4.43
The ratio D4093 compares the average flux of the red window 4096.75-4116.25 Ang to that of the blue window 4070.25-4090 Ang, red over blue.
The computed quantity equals 0.75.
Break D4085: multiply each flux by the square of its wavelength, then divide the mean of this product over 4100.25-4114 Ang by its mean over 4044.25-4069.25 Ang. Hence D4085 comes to 0.7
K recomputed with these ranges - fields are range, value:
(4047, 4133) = 4.94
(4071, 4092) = 5.15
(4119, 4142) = 5.13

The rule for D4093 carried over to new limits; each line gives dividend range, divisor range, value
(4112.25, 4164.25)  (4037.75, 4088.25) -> 0.94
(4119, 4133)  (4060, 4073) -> 0.95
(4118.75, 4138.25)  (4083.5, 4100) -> 1.14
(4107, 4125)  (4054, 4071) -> 0.89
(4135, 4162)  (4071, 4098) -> 1.03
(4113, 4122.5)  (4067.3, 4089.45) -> 0.95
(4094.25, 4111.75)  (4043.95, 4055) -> 0.64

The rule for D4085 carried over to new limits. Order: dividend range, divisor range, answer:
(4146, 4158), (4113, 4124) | 1.06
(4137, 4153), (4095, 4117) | 1.29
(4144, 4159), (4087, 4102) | 1.27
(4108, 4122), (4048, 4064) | 0.86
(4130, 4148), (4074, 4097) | 1.06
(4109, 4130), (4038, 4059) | 0.92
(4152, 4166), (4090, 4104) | 1.37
